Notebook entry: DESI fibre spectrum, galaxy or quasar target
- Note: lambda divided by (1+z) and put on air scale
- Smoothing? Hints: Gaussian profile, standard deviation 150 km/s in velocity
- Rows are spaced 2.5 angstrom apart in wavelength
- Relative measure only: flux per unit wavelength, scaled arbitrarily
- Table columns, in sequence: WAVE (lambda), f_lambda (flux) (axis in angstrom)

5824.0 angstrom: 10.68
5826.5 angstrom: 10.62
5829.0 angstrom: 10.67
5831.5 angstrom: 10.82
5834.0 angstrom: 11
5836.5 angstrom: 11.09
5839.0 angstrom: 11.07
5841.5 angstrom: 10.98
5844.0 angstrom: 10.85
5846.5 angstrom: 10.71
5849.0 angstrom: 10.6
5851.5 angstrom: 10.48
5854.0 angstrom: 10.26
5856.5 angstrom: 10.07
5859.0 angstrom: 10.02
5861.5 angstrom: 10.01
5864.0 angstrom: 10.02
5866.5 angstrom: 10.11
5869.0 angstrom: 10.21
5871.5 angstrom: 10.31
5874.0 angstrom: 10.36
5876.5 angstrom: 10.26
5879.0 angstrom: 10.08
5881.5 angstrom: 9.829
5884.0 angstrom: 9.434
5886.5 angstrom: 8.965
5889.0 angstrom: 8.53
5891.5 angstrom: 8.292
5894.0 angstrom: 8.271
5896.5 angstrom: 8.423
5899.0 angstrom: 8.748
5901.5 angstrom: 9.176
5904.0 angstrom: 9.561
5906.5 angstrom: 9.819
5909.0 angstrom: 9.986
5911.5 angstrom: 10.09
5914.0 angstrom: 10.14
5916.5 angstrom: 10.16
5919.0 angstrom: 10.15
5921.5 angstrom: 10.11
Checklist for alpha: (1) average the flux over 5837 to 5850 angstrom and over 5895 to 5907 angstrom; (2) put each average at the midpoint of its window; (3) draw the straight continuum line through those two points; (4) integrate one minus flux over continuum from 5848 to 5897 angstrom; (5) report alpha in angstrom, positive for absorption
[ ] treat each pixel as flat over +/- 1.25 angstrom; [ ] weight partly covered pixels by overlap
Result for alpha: 1.1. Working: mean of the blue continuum 10.9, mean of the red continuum 9.09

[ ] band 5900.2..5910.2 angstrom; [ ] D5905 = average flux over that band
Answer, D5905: 9.63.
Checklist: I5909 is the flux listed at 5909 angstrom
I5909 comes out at 9.986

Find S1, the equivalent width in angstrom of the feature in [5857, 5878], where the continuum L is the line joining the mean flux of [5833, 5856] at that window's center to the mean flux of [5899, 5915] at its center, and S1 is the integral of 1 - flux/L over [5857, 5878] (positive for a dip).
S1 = 0.4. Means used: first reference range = 10.8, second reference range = 9.71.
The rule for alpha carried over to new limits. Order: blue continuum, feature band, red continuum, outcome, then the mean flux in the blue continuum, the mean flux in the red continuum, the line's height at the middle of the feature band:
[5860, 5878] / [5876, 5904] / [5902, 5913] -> 2.54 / 10.2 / 9.82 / 9.99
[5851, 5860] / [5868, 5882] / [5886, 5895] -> -1.45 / 10.2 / 8.48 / 9.24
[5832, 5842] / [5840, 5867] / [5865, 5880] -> 0.67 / 11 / 10.2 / 10.7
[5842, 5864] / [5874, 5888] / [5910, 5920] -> 0.70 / 10.4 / 10.1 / 10.3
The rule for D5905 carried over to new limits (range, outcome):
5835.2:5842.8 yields 11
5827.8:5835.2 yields 10.8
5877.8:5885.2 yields 9.78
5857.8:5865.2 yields 10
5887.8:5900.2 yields 8.45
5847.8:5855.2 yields 10.4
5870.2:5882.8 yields 10.2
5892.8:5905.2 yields 8.84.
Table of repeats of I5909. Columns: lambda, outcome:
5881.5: 9.829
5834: 11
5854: 10.26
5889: 8.53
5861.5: 10.01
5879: 10.08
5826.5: 10.62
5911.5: 10.09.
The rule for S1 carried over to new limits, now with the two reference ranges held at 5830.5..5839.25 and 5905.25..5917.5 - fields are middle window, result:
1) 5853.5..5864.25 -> 0.6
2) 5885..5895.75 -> 1.8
